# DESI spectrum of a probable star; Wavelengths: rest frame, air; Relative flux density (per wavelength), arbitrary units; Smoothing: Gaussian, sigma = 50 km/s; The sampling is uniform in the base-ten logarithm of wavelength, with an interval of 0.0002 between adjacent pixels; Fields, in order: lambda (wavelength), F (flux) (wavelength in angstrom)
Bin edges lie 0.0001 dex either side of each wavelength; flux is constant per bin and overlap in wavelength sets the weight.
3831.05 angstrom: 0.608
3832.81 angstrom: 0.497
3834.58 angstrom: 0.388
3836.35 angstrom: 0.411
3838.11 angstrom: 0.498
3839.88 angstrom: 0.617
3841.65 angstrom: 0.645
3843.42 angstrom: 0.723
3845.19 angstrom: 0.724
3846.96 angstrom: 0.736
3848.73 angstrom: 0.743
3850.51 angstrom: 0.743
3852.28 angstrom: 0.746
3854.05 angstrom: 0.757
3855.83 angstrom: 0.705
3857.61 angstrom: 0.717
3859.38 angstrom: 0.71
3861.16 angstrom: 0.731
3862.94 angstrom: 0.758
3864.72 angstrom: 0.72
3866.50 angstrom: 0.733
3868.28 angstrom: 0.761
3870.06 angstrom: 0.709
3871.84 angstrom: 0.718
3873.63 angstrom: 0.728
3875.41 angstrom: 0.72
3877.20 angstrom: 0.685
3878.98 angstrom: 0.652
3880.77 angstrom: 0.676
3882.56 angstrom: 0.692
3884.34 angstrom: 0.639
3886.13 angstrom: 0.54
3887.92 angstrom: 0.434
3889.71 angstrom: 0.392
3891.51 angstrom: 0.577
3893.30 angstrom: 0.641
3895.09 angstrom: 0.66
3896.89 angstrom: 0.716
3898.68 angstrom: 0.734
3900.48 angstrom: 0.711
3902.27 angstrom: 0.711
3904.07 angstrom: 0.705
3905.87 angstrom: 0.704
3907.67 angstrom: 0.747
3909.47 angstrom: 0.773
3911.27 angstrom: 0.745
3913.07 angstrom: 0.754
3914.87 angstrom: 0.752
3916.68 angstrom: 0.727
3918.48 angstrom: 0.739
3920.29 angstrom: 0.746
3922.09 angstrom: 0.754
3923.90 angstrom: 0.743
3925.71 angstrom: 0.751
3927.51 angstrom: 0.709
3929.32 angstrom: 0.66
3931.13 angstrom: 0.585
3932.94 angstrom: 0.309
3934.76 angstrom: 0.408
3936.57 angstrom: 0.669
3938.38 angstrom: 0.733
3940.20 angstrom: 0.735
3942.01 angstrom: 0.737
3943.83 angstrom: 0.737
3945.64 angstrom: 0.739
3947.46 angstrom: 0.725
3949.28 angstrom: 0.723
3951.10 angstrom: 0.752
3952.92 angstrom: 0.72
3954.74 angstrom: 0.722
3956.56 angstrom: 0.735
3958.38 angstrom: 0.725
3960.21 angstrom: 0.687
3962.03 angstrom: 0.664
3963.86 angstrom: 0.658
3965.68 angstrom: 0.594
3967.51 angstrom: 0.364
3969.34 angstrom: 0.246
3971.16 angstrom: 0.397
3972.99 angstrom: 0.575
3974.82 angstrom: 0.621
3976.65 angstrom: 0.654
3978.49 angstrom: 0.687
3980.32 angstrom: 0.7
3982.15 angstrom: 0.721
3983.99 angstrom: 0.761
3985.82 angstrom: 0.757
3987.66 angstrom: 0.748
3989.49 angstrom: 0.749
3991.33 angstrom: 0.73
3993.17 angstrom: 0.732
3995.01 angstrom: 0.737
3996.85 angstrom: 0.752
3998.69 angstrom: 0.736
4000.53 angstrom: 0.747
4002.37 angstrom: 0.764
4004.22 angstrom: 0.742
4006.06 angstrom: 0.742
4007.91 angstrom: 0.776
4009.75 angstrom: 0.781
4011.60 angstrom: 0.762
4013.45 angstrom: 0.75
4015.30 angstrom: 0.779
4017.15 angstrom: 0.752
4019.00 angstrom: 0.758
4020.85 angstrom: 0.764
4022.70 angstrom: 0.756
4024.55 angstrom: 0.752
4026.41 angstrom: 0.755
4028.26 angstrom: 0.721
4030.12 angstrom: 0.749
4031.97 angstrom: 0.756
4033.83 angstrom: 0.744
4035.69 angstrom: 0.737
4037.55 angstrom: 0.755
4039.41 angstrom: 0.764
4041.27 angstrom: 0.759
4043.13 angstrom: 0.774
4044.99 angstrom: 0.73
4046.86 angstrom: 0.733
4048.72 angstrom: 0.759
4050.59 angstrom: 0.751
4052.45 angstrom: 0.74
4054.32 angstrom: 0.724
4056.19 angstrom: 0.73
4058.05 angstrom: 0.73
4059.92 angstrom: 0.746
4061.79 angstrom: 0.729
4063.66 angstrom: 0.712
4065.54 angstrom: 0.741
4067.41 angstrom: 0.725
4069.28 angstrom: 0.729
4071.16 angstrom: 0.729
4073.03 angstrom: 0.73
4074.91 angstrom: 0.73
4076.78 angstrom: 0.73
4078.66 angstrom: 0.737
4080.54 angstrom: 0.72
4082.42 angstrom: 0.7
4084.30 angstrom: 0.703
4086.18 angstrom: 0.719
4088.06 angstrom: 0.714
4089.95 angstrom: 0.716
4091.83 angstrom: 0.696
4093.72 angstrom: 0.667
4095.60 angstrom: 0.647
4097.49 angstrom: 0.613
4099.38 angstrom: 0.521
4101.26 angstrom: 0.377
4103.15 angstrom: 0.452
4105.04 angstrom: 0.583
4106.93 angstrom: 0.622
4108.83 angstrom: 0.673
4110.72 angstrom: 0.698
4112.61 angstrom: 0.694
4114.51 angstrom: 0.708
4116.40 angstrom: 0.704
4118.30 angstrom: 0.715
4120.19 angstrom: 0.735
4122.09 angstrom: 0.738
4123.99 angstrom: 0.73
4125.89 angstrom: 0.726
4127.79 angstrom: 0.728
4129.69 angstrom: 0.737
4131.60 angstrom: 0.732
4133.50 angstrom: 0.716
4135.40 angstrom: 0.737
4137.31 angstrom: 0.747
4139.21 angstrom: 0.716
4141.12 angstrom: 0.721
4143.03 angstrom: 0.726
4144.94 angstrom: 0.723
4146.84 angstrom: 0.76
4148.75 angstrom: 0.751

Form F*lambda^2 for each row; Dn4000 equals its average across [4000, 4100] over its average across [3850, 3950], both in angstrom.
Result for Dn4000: 1.15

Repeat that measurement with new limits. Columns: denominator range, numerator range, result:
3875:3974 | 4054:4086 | 1.19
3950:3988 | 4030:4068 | 1.20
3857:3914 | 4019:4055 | 1.18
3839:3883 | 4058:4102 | 1.08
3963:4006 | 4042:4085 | 1.15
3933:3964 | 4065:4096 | 1.11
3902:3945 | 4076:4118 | 1.03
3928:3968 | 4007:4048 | 1.20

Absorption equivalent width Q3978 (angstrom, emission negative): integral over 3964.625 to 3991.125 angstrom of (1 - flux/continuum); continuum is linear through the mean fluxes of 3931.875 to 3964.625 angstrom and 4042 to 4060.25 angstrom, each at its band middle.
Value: 3.0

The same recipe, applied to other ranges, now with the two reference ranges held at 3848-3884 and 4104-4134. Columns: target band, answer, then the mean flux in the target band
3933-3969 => 2.7 angstrom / 0.659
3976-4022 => -2.2 angstrom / 0.744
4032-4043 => -0.7 angstrom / 0.754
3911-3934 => 0.9 angstrom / 0.687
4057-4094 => -0.9 angstrom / 0.721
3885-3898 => 2.7 angstrom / 0.57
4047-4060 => -0.6 angstrom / 0.74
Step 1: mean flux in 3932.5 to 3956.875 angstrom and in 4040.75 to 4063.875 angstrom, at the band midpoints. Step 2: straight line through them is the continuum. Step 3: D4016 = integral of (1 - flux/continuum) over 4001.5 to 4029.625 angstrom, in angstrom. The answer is -1.4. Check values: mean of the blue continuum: 0.68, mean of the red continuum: 0.74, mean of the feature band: 0.757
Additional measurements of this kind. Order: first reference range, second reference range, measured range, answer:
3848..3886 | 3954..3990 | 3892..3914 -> -0.9 angstrom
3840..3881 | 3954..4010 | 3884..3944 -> 2.8 angstrom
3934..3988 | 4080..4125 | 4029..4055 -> -3.6 angstrom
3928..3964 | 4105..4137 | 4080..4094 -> -0.1 angstrom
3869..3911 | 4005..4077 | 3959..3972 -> 3.4 angstrom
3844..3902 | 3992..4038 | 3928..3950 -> 2.1 angstrom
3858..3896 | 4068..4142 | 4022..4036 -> -1.4 angstrom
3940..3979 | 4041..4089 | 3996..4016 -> -2.2 angstrom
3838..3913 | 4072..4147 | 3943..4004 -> 0.9 angstrom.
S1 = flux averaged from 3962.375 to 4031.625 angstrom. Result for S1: 0.697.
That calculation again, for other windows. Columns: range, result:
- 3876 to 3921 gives 0.674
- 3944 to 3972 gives 0.633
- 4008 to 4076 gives 0.746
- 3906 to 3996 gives 0.676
